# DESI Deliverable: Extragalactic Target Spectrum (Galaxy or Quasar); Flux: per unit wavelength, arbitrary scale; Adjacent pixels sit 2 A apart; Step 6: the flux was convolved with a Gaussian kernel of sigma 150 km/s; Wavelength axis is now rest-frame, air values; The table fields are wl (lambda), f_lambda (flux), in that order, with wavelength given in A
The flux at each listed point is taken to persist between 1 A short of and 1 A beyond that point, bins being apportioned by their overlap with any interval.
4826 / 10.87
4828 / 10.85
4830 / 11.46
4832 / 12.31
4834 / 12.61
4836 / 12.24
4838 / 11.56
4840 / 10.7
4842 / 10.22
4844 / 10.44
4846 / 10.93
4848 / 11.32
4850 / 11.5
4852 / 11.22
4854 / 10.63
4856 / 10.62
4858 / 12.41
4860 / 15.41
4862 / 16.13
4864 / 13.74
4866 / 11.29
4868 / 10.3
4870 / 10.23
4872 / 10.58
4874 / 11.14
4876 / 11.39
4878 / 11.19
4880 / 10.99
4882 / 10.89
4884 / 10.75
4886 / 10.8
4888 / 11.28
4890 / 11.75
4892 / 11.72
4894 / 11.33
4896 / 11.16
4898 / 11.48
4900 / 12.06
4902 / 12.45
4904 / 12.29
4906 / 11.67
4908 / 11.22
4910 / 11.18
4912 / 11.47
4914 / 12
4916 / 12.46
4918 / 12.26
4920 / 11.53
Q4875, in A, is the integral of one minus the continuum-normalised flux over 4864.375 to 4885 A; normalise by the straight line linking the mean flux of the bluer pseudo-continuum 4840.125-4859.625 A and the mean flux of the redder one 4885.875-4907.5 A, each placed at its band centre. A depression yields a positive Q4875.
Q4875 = 0.8 A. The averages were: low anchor 11.2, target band 11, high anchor 11.7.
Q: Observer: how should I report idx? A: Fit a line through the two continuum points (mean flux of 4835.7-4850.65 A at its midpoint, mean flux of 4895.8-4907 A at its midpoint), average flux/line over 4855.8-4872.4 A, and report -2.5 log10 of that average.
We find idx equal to -0.10 mag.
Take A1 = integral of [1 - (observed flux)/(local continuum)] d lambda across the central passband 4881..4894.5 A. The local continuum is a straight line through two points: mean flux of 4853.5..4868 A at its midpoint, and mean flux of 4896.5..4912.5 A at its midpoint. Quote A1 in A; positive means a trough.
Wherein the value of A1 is 1.0 A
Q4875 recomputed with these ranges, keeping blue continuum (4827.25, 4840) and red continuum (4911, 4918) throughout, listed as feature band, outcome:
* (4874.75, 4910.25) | 1.6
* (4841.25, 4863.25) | -0.2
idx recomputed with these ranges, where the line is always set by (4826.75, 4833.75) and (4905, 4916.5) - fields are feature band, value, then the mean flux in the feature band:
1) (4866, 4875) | 0.10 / 10.6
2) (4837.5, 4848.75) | 0.08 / 10.8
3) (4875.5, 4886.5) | 0.06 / 11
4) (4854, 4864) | -0.15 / 13.4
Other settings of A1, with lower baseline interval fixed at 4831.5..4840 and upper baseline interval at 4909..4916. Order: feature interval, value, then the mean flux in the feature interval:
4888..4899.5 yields 0.26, 11.5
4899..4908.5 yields -0.21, 12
